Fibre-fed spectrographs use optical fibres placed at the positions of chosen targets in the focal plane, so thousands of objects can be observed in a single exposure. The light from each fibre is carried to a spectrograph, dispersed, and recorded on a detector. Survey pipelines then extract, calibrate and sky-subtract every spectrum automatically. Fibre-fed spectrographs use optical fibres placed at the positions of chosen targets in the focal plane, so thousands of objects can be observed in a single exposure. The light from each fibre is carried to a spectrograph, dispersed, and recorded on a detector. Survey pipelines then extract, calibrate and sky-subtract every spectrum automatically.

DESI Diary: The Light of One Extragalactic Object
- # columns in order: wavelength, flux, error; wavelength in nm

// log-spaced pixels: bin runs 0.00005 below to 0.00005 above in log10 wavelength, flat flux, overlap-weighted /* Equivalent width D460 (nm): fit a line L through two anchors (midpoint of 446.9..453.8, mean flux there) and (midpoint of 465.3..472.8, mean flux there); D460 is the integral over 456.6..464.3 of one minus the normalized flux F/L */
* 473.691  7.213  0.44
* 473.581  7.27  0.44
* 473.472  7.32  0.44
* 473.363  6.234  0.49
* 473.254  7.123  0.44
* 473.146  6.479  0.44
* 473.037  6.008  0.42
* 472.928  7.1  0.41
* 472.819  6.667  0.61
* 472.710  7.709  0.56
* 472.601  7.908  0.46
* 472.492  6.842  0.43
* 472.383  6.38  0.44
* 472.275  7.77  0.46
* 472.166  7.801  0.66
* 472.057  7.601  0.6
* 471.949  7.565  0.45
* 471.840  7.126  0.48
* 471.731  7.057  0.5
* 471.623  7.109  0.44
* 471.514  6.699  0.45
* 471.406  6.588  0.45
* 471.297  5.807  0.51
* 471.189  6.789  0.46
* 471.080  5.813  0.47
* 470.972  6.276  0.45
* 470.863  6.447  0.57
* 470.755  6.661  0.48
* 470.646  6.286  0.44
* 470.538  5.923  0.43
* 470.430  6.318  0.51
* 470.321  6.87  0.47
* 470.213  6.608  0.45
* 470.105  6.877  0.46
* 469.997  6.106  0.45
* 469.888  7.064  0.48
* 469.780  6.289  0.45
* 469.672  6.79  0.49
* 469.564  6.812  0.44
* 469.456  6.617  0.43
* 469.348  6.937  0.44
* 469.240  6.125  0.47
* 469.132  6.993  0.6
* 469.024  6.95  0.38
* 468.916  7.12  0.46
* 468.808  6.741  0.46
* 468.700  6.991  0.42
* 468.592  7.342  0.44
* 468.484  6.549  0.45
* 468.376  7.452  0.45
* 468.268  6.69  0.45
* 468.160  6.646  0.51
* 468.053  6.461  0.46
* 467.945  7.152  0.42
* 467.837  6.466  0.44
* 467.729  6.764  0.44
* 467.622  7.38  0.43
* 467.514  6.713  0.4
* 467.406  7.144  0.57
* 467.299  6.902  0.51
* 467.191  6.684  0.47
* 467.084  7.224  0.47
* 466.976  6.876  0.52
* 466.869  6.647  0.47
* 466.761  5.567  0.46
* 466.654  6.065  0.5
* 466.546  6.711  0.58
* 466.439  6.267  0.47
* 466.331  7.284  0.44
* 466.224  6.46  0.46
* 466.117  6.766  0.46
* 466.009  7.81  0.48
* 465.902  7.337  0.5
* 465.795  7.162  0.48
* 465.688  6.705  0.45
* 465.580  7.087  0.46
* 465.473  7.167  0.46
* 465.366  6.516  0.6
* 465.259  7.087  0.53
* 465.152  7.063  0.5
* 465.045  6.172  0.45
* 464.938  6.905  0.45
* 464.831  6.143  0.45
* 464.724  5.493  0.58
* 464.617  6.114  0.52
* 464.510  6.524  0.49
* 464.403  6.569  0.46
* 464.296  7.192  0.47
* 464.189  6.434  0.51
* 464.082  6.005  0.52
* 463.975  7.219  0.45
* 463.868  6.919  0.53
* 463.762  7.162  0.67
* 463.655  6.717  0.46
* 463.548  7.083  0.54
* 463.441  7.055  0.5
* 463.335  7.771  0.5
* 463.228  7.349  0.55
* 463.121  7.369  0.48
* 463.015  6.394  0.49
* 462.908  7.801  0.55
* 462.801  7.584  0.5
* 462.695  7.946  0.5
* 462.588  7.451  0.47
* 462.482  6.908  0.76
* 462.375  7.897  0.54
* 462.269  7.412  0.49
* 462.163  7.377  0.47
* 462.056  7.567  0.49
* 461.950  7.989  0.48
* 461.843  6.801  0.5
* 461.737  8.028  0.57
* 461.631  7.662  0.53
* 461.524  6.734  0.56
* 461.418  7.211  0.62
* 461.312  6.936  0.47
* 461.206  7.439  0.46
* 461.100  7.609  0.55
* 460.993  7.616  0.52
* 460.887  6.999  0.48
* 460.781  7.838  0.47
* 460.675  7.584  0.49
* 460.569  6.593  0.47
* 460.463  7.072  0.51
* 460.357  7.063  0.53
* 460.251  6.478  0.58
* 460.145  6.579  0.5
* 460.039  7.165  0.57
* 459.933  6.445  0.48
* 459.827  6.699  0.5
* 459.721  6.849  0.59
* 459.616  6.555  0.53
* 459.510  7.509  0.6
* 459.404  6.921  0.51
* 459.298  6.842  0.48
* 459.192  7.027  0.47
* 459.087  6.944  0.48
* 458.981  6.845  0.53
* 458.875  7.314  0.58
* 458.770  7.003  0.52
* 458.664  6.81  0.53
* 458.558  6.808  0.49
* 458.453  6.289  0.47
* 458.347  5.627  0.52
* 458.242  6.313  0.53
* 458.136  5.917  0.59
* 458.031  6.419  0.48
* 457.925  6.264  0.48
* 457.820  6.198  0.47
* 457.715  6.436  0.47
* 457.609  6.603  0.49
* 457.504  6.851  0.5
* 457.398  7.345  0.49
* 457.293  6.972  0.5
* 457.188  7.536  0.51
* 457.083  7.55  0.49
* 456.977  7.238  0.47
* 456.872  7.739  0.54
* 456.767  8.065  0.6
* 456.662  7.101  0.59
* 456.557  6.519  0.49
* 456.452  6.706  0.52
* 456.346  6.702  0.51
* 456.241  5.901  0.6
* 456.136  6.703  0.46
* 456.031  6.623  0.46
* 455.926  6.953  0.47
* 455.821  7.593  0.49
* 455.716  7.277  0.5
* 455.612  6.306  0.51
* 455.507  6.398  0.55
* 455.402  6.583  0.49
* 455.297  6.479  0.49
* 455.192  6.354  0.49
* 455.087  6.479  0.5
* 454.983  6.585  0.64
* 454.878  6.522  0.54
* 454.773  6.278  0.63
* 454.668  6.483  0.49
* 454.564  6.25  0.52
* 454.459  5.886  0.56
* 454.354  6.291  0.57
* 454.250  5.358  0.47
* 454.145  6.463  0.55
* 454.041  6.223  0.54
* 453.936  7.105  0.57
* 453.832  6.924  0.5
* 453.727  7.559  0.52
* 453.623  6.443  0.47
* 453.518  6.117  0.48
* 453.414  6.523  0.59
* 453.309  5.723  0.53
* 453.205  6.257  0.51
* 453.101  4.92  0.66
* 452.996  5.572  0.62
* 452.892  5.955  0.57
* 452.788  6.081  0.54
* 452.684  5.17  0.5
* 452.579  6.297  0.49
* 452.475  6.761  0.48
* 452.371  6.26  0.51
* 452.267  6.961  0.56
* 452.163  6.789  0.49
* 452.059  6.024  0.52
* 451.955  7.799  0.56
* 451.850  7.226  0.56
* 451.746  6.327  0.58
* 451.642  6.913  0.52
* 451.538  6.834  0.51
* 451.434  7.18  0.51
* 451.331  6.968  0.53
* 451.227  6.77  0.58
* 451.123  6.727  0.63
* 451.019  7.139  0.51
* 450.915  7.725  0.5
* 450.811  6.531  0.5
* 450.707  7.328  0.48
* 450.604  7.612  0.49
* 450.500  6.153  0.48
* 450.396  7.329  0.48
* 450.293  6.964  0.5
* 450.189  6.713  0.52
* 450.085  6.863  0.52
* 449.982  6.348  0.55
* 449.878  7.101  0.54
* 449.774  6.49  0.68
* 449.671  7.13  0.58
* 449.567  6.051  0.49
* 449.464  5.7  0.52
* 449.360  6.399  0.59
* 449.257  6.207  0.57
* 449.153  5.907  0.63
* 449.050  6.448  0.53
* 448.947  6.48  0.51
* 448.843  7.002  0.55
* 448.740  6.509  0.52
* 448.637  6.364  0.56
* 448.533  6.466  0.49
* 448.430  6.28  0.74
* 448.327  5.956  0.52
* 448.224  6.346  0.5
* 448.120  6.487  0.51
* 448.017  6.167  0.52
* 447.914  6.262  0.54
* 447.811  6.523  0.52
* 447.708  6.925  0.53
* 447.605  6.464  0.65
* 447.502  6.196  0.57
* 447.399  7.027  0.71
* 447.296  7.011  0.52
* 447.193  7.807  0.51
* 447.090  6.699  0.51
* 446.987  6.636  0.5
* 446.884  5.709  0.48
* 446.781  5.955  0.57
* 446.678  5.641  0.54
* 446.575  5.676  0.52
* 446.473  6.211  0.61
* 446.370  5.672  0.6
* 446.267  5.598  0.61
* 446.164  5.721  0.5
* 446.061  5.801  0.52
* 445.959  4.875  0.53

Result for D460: -0.403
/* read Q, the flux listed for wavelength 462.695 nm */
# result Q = 7.946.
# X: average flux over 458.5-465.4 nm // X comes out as 7.03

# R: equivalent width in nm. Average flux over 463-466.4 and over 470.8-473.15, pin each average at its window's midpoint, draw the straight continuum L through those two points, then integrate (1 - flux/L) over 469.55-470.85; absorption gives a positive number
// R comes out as 0.07 nm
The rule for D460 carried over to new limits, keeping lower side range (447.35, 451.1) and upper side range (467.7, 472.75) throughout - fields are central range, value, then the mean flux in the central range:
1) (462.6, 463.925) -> -0.105 nm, 7.27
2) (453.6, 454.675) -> 0.032 nm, 6.46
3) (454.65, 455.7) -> 0.029 nm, 6.48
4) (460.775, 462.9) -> -0.230 nm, 7.45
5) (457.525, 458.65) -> 0.061 nm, 6.32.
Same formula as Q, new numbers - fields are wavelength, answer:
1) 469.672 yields 6.79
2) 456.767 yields 8.065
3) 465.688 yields 6.705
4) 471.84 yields 7.126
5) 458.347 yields 5.627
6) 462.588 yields 7.451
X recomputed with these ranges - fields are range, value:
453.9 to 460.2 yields 6.7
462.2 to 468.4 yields 6.89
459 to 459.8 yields 6.94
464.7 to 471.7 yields 6.71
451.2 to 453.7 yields 6.42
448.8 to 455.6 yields 6.53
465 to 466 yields 6.97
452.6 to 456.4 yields 6.36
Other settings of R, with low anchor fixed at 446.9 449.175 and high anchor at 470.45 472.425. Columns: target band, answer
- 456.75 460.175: -0.10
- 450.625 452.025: -0.10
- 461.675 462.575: -0.11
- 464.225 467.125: 0.00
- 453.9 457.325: -0.05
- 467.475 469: -0.04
